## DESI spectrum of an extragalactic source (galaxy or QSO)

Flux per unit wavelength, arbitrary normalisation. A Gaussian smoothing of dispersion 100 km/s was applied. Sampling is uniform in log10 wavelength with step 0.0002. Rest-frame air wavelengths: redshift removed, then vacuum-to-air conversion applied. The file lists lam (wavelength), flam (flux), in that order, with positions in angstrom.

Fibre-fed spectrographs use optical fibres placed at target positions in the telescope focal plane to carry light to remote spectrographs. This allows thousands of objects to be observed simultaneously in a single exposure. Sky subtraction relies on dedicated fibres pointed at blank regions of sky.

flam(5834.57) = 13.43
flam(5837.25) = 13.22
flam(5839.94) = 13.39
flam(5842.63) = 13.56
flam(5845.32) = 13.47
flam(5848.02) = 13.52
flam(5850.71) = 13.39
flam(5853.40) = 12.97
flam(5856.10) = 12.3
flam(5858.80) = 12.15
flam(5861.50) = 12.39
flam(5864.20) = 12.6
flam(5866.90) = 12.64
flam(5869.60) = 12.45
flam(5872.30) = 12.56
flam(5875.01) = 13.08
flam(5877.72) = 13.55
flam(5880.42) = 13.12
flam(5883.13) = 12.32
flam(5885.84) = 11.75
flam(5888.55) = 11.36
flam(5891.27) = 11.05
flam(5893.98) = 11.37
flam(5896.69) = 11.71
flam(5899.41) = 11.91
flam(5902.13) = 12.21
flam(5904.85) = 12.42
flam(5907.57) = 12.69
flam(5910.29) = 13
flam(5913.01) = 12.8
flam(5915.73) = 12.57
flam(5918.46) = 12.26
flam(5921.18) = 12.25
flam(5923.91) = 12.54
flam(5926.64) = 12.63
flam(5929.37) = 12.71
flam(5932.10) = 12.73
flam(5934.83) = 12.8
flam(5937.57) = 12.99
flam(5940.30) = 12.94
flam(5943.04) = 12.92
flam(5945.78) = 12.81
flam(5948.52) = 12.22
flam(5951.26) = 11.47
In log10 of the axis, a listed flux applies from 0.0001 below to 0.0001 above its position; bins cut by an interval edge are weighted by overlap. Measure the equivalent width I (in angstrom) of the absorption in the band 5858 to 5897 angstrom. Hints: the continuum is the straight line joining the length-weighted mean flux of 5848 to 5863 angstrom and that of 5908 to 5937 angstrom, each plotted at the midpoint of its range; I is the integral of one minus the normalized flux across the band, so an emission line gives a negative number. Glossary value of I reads 1.2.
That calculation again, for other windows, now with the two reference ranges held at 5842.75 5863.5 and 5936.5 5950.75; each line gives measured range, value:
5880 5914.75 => 1.9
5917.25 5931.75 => 0.3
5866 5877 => 0.1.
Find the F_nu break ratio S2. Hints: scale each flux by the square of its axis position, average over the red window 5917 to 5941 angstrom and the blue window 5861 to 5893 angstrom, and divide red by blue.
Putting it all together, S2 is 1.04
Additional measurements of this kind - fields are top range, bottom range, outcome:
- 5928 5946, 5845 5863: 1.03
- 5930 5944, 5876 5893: 1.07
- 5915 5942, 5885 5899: 1.12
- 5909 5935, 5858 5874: 1.03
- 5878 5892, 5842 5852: 0.91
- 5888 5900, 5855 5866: 0.94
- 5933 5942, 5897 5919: 1.05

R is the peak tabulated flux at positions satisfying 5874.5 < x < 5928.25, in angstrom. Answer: 13.55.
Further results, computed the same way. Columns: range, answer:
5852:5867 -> 12.97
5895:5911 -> 13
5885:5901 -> 11.91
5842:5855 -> 13.56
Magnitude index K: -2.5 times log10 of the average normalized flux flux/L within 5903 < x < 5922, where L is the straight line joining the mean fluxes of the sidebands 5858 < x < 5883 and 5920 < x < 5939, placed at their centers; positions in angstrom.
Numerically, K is 0.01 mag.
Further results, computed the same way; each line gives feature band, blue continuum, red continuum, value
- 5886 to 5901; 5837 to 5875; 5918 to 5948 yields 0.11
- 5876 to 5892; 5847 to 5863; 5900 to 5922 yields 0.03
